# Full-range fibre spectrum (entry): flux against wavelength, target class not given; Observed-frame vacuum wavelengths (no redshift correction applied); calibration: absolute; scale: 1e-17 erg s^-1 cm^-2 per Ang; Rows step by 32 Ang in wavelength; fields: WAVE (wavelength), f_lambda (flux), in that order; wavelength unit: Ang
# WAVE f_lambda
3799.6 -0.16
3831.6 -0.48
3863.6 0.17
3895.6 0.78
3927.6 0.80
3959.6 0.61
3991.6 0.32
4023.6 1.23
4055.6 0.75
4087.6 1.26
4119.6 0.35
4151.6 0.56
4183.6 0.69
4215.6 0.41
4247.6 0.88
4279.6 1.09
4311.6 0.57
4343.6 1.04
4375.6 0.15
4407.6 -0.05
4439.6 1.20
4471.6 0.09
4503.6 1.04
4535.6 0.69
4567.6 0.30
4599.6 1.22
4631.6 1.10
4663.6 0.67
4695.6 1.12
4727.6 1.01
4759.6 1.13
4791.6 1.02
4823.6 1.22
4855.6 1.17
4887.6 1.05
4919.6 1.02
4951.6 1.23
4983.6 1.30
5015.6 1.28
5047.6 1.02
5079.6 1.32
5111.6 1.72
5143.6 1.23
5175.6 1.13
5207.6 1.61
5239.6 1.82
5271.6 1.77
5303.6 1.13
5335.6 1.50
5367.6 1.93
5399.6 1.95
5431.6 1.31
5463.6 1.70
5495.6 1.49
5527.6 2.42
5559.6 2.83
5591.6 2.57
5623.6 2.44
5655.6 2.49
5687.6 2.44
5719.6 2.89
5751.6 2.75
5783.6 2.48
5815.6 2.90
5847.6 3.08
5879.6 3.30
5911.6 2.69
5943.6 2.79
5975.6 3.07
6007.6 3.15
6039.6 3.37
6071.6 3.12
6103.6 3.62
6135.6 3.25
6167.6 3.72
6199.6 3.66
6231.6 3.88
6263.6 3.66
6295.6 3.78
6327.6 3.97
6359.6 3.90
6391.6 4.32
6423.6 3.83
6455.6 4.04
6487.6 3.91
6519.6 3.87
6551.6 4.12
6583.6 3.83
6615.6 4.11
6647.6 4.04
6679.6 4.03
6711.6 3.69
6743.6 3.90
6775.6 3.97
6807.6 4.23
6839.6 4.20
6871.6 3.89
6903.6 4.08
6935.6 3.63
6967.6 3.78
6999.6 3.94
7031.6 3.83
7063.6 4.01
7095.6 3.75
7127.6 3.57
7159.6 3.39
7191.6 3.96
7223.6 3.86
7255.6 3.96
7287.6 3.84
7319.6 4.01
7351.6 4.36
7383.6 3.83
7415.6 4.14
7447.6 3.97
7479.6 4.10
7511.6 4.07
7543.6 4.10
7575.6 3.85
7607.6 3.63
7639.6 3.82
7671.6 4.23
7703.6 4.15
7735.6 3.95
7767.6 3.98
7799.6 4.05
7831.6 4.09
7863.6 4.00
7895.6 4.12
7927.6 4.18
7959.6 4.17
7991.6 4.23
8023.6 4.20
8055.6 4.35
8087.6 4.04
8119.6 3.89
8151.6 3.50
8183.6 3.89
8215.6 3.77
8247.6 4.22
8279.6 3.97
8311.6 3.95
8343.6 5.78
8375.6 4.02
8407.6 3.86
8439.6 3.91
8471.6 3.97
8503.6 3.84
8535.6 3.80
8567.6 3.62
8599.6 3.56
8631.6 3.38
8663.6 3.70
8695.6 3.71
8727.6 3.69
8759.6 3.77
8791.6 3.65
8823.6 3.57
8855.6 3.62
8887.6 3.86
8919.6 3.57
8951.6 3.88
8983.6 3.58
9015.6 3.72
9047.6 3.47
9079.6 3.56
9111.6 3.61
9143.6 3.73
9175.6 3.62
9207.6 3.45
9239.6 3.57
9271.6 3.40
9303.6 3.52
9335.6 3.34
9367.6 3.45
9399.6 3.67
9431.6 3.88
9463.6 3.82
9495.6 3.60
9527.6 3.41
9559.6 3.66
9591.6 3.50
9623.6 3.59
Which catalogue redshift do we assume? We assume 0.38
